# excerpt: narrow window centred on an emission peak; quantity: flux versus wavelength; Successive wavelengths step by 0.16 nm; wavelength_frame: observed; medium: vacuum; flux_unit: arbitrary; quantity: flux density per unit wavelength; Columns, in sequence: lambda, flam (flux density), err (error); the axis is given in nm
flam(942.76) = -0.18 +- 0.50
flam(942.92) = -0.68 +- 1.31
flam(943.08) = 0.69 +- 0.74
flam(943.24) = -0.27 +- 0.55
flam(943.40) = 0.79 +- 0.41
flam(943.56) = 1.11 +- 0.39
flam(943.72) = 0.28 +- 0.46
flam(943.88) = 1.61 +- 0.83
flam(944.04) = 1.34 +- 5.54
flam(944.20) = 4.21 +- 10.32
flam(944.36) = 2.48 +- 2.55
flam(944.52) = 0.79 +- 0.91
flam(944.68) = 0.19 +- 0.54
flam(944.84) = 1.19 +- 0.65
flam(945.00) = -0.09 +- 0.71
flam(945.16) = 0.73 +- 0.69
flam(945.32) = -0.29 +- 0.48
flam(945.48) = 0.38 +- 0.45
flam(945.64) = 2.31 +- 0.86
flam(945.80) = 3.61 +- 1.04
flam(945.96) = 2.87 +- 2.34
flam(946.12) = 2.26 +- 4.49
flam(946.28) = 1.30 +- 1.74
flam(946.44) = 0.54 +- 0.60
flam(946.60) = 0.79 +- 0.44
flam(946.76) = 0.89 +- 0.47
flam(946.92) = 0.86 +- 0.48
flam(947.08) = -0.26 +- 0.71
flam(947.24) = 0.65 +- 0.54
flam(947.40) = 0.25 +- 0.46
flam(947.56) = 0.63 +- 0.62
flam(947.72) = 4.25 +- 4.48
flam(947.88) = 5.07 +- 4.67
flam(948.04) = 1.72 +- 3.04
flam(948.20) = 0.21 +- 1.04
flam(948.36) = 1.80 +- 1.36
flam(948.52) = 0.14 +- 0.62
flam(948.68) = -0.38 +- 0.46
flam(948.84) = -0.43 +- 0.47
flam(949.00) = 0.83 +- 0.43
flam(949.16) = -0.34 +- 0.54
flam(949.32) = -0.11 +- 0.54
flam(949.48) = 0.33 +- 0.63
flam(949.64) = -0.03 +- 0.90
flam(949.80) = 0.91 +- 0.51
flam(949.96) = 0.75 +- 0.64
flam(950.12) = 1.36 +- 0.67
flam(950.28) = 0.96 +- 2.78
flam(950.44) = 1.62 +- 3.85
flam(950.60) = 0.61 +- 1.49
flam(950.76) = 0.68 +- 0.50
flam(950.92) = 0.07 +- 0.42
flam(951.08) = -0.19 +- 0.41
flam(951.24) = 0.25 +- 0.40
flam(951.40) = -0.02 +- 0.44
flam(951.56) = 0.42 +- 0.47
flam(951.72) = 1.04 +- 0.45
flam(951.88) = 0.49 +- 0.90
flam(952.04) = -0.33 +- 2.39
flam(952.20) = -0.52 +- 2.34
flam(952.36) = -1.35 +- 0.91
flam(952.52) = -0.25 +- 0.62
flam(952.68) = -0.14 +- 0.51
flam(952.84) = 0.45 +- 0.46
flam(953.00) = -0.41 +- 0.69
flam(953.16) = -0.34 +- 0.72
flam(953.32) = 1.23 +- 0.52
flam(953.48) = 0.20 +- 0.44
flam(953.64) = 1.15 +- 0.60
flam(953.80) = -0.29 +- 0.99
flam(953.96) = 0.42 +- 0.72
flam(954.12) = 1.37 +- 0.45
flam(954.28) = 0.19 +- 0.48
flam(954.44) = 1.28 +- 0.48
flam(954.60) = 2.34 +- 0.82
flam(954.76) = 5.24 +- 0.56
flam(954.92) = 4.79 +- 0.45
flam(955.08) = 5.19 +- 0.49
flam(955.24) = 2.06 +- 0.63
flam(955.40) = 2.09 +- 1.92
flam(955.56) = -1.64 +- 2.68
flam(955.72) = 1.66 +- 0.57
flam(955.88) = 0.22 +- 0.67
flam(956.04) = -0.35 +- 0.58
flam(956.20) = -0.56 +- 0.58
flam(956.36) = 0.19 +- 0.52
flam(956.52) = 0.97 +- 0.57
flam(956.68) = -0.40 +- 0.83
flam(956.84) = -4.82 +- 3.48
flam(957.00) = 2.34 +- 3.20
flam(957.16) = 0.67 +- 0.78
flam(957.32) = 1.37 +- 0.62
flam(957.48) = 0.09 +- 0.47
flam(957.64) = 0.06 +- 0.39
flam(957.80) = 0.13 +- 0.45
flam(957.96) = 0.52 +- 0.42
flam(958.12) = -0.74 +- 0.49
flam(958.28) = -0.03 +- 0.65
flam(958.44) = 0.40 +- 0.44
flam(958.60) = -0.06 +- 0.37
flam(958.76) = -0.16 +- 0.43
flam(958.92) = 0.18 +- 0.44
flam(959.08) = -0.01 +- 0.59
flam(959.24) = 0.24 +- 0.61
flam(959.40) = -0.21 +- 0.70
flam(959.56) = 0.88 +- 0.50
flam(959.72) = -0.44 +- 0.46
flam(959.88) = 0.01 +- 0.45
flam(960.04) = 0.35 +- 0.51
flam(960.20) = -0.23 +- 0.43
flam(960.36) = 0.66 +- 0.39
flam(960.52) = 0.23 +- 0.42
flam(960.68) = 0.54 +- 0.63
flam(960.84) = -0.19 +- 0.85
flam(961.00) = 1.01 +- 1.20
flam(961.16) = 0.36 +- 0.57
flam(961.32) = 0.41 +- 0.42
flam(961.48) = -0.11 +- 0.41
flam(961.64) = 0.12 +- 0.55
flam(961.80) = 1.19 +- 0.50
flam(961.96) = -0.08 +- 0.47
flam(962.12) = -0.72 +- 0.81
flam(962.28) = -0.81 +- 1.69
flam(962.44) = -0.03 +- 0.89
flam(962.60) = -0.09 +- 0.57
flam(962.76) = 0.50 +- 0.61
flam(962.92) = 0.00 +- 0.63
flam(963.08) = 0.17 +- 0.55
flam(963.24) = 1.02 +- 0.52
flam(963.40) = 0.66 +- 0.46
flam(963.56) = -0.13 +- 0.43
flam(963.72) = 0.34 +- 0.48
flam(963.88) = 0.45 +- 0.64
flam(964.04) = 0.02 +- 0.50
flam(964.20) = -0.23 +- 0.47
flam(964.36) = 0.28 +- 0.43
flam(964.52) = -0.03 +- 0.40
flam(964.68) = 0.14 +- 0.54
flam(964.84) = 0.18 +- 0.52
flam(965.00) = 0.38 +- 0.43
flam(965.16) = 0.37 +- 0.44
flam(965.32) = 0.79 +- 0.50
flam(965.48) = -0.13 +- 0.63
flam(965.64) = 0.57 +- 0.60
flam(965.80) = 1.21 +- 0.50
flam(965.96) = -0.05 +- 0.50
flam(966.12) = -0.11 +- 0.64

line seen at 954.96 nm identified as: [O III] 5007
